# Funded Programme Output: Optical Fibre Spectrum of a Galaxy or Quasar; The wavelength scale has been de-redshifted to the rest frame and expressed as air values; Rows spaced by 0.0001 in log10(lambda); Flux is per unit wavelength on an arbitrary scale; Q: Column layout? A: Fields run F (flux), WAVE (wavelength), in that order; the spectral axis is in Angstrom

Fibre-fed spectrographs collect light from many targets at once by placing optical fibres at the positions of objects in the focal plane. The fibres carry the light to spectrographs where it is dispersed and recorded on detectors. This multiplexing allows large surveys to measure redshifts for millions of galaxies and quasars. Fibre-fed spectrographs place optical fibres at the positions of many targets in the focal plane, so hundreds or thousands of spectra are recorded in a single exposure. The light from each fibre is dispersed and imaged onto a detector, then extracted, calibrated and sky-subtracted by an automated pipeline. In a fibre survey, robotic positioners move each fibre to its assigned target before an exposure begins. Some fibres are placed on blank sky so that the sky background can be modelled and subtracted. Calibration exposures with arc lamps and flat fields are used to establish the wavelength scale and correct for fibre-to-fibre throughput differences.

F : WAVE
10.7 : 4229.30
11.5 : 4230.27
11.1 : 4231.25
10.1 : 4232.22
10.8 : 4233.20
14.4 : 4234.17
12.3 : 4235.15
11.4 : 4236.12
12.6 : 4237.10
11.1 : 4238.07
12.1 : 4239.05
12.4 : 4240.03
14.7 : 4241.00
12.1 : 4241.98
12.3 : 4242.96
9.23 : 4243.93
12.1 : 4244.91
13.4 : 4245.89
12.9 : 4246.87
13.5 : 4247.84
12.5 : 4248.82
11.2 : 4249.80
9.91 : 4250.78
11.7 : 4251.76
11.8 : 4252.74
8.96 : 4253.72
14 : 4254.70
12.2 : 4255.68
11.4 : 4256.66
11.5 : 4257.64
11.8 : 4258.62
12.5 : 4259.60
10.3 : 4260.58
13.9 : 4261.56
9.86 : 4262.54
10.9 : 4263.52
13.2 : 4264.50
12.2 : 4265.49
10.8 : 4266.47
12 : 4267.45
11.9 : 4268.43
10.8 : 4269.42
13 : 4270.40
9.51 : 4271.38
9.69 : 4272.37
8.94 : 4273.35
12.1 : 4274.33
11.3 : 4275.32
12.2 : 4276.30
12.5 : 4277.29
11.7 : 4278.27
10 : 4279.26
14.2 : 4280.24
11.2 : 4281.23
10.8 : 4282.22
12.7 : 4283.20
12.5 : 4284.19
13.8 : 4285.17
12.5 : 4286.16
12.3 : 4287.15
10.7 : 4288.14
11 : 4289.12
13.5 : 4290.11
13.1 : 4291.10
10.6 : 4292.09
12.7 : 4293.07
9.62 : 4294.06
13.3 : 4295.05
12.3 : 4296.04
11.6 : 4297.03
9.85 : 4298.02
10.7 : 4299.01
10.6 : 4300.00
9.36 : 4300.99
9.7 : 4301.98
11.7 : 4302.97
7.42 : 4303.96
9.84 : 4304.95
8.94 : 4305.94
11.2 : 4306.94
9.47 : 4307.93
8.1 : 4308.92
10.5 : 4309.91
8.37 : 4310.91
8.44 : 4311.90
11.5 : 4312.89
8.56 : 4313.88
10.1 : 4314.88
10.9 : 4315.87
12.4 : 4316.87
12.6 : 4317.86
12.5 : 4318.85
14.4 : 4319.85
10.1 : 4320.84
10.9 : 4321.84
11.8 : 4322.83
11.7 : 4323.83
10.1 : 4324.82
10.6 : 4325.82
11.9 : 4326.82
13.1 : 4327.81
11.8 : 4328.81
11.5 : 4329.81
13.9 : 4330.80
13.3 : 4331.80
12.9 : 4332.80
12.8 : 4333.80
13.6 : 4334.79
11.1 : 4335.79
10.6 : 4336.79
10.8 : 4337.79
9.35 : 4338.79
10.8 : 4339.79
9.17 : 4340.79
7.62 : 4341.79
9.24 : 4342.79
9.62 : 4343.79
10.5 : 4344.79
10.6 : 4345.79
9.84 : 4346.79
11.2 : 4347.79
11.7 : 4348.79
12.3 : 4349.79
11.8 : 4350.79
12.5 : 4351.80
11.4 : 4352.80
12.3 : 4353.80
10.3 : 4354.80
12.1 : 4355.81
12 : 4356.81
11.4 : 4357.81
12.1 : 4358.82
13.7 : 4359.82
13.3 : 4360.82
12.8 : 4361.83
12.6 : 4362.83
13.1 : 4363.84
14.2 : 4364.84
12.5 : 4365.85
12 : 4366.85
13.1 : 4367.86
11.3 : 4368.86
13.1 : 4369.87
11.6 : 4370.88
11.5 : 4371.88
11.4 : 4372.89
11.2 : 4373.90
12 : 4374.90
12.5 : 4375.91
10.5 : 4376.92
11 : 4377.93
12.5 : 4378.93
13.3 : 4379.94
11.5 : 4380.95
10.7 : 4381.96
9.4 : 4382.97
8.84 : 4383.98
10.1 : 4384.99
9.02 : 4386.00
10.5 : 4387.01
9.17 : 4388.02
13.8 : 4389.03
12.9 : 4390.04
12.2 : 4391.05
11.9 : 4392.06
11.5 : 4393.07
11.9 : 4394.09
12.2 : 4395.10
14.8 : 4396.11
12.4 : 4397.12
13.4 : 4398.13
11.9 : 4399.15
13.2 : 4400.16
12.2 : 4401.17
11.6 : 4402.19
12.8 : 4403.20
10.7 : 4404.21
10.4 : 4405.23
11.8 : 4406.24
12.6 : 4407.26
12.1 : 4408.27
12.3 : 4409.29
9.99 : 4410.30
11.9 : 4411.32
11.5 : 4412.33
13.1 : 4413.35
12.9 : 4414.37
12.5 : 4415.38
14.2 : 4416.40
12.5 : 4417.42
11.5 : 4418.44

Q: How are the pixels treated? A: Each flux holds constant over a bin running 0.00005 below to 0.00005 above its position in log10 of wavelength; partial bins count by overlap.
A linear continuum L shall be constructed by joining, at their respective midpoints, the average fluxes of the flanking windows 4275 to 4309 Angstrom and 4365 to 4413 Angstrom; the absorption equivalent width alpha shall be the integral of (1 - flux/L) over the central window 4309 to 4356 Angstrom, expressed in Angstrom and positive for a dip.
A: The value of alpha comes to 1.3 Angstrom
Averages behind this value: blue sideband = 11.3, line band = 11.1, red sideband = 11.7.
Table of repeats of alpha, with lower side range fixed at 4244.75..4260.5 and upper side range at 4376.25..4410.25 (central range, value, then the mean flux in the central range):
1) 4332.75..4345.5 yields 1.3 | 10.5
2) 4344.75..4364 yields -0.3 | 11.9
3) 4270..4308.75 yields 2.1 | 11.2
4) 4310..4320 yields 0.8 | 10.8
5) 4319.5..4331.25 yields 0.0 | 11.8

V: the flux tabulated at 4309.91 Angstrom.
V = 10.5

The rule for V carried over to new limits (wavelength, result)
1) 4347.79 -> 11.2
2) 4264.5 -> 13.2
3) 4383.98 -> 8.84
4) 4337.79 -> 10.8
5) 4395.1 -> 12.2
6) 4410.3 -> 9.99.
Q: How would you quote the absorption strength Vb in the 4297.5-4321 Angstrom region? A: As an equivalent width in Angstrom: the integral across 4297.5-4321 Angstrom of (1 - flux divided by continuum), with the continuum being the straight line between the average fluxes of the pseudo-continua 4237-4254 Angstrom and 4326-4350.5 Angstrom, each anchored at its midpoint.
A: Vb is 2.3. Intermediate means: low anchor 11.9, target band 10.3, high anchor 11.2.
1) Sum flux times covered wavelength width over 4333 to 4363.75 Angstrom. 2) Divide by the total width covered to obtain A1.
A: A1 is 11.3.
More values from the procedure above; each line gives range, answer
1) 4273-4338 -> 11.3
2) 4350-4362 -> 12.1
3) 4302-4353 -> 10.9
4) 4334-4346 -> 10.3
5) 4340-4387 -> 11.4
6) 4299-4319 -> 10.1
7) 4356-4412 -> 11.9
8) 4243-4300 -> 11.7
